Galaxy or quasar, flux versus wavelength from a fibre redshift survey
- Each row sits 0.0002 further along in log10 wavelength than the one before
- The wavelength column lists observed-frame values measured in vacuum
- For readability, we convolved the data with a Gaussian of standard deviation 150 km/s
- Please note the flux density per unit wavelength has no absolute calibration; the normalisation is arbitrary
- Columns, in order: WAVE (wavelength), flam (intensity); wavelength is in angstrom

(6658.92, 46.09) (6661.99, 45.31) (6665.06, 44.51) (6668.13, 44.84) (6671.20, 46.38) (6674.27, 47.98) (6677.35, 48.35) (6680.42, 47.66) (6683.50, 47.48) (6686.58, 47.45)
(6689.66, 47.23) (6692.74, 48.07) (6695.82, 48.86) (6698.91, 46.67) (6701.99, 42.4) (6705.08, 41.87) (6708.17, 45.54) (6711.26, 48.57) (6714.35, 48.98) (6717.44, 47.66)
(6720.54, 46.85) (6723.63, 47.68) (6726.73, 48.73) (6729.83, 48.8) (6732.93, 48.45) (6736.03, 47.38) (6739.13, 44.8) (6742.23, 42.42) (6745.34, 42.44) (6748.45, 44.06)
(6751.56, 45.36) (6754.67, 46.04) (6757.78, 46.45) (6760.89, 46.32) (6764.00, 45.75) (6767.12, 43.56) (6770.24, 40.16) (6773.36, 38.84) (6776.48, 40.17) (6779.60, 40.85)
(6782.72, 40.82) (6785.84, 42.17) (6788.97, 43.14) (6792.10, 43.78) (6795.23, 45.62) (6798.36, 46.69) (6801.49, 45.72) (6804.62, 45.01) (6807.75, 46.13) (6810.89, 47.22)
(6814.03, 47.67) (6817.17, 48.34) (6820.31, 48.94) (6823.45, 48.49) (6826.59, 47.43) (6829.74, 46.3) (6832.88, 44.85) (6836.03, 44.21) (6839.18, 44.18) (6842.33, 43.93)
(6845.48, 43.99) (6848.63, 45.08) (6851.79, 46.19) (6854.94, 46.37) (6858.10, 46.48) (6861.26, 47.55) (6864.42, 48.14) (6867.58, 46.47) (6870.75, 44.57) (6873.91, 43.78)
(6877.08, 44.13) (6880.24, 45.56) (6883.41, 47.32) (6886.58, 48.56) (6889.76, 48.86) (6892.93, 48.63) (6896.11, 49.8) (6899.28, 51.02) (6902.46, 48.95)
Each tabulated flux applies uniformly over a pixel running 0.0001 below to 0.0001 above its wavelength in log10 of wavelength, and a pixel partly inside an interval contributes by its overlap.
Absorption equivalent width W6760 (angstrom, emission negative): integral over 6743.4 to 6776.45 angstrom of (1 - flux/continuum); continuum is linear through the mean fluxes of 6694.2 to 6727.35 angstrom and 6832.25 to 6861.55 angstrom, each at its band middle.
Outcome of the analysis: 1.7 angstrom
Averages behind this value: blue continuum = 46.7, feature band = 43.7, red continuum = 45.2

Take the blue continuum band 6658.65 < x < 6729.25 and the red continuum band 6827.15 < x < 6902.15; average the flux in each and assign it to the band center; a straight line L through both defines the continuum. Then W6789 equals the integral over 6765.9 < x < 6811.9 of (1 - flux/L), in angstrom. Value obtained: 3.3 angstrom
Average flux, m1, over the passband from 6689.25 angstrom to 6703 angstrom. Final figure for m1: 46.8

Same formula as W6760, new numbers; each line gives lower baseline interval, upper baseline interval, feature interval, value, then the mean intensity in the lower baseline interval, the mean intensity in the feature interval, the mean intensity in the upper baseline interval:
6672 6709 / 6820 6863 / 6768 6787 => 2.3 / 46.6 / 40.6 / 45.9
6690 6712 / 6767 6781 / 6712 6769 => -4.3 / 46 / 46.2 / 40.4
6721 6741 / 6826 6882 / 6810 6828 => -0.8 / 47.5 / 48.1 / 45.5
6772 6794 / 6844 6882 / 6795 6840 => -3.4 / 41.5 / 46.5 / 45.7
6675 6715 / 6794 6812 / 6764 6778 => 1.5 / 46.8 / 41.2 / 46.1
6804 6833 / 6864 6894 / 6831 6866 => 1.0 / 47.2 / 45.6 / 46.5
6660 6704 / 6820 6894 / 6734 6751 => 0.8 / 46.6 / 44.4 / 46.2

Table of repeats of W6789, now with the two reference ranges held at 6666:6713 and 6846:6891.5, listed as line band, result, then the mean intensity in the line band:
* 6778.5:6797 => 1.4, 42.8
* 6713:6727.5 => -0.4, 47.9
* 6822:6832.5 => -0.2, 47.1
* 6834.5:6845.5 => 0.5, 44.1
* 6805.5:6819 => -0.2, 47.2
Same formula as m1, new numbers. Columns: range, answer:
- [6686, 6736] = 47.1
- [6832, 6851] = 44.4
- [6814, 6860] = 46.1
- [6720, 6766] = 46.1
